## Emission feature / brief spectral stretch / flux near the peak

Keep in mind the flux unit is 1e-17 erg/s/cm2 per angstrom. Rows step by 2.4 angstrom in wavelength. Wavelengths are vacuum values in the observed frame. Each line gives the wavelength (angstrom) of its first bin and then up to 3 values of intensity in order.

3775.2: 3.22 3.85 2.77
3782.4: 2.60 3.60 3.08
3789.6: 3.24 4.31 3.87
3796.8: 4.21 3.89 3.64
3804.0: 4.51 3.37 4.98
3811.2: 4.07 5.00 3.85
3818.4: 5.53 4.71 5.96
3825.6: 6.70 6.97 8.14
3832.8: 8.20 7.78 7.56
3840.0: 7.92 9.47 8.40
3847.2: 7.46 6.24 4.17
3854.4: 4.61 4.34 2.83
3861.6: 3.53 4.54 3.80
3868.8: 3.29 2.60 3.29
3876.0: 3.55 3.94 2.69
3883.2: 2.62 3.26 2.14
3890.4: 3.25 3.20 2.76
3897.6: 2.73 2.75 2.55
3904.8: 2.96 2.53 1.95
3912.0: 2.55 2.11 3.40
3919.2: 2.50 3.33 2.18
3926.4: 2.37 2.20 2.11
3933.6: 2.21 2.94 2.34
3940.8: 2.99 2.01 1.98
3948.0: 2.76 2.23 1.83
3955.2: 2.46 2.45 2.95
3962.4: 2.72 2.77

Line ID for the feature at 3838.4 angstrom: C IV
